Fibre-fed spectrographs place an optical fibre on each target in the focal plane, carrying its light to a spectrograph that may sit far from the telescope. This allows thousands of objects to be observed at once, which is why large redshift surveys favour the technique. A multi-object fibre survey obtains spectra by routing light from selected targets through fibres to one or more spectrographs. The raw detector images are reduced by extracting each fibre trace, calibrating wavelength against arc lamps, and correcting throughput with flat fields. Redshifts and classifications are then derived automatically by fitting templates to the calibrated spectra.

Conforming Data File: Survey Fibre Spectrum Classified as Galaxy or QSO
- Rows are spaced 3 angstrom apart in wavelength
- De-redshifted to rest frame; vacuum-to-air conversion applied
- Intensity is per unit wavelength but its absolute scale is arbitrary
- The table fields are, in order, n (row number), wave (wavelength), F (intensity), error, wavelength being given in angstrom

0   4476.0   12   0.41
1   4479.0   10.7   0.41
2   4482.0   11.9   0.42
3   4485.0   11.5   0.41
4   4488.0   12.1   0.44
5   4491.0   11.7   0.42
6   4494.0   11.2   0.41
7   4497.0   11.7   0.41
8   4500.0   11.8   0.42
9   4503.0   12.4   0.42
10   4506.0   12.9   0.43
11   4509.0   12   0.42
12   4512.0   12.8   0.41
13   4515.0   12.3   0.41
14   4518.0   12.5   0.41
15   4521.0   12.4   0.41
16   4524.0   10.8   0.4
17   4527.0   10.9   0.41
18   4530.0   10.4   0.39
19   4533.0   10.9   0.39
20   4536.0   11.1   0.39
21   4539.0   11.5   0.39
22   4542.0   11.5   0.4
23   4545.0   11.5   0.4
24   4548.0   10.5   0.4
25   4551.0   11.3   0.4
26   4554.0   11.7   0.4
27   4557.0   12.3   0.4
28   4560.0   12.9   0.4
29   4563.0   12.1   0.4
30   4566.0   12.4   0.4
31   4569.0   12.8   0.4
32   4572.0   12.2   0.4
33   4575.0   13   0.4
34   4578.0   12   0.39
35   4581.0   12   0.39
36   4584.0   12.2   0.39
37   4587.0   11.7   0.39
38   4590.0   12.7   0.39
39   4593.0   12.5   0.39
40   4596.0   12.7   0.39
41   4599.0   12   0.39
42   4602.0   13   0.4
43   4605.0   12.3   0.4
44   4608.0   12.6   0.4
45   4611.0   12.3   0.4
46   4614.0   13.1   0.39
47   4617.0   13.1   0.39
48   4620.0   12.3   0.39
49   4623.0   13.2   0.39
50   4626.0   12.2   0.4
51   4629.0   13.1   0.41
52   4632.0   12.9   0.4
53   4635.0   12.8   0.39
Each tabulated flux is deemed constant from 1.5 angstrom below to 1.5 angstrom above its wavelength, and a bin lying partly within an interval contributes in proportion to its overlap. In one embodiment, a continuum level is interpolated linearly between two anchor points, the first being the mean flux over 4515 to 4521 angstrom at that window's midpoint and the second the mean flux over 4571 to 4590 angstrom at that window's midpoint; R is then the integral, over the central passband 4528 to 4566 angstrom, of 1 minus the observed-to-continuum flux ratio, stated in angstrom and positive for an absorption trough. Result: 2.5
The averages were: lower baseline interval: 12.4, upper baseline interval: 12.2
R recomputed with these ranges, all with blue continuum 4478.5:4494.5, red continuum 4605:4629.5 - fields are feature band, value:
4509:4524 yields -0.6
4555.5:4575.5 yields -0.4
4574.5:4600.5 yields 0.3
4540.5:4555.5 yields 1.0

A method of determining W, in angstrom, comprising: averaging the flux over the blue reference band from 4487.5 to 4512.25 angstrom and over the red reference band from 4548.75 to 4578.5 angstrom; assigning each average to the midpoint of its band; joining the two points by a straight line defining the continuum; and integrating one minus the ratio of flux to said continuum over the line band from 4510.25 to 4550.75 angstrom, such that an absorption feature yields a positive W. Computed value 2.2 angstrom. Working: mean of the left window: 12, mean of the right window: 12.2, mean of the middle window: 11.5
